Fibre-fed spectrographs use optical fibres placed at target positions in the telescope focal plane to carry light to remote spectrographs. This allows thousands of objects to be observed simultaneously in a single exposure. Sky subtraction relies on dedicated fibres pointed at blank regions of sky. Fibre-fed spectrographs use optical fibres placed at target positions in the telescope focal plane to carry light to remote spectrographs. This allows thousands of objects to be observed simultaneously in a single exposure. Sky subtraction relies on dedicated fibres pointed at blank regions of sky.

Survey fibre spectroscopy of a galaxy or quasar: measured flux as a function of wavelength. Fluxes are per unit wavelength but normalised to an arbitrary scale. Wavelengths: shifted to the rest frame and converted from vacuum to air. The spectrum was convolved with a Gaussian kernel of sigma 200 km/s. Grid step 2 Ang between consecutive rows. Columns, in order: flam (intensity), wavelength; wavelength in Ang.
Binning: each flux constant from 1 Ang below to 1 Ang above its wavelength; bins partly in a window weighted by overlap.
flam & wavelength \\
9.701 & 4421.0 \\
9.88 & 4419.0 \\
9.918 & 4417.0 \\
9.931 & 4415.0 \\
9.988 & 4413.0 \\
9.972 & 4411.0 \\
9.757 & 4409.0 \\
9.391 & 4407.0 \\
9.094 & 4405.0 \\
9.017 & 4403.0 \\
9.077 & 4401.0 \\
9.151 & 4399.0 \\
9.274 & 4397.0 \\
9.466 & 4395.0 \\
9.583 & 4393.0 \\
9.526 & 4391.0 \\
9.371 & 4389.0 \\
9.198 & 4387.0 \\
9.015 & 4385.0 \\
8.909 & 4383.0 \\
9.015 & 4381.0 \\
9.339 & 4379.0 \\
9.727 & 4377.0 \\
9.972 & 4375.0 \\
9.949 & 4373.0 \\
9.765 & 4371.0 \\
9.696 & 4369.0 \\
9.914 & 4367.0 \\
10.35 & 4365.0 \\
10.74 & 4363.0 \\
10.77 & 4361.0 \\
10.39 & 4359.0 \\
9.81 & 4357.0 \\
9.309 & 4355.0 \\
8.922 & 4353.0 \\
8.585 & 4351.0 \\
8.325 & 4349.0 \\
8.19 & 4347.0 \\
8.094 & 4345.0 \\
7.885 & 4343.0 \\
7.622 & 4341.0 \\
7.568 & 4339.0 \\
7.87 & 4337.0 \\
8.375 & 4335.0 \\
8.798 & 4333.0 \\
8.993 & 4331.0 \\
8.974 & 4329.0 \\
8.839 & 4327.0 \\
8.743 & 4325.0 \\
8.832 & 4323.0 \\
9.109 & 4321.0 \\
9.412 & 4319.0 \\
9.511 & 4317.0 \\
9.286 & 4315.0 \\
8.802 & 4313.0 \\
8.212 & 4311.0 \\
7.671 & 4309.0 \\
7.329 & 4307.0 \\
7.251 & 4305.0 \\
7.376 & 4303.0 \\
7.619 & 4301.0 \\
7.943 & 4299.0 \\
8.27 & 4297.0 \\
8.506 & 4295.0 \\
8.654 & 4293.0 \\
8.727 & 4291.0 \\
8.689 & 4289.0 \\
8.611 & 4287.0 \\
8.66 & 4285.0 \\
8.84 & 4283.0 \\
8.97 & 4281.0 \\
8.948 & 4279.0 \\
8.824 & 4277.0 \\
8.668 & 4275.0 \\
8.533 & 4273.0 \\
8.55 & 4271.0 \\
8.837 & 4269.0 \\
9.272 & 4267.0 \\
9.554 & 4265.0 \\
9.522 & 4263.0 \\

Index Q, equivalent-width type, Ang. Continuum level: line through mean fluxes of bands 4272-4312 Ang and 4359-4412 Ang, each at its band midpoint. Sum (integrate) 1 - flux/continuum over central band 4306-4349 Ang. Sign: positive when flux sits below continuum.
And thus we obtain 1.5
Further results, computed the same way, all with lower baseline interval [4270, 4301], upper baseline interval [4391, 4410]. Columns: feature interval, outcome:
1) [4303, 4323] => 0.69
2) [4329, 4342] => 0.94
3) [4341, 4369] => -0.75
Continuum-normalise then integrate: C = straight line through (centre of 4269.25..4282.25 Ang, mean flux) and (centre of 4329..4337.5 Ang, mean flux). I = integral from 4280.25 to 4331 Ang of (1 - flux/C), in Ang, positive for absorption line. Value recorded 0.9 Ang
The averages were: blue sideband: 8.76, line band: 8.52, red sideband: 8.6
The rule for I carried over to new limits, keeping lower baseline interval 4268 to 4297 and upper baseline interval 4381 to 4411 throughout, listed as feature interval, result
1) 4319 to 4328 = 0.0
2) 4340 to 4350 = 1.1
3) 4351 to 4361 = -0.6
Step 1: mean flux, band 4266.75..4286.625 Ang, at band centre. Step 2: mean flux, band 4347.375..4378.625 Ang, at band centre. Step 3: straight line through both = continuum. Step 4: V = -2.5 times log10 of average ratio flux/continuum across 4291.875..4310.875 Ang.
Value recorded 0.15 mag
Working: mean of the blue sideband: 8.79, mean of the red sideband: 9.71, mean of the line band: 7.87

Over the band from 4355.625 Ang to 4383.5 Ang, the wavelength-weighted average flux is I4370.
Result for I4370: 9.89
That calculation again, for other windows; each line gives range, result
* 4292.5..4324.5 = 8.36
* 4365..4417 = 9.51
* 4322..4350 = 8.36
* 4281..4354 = 8.43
